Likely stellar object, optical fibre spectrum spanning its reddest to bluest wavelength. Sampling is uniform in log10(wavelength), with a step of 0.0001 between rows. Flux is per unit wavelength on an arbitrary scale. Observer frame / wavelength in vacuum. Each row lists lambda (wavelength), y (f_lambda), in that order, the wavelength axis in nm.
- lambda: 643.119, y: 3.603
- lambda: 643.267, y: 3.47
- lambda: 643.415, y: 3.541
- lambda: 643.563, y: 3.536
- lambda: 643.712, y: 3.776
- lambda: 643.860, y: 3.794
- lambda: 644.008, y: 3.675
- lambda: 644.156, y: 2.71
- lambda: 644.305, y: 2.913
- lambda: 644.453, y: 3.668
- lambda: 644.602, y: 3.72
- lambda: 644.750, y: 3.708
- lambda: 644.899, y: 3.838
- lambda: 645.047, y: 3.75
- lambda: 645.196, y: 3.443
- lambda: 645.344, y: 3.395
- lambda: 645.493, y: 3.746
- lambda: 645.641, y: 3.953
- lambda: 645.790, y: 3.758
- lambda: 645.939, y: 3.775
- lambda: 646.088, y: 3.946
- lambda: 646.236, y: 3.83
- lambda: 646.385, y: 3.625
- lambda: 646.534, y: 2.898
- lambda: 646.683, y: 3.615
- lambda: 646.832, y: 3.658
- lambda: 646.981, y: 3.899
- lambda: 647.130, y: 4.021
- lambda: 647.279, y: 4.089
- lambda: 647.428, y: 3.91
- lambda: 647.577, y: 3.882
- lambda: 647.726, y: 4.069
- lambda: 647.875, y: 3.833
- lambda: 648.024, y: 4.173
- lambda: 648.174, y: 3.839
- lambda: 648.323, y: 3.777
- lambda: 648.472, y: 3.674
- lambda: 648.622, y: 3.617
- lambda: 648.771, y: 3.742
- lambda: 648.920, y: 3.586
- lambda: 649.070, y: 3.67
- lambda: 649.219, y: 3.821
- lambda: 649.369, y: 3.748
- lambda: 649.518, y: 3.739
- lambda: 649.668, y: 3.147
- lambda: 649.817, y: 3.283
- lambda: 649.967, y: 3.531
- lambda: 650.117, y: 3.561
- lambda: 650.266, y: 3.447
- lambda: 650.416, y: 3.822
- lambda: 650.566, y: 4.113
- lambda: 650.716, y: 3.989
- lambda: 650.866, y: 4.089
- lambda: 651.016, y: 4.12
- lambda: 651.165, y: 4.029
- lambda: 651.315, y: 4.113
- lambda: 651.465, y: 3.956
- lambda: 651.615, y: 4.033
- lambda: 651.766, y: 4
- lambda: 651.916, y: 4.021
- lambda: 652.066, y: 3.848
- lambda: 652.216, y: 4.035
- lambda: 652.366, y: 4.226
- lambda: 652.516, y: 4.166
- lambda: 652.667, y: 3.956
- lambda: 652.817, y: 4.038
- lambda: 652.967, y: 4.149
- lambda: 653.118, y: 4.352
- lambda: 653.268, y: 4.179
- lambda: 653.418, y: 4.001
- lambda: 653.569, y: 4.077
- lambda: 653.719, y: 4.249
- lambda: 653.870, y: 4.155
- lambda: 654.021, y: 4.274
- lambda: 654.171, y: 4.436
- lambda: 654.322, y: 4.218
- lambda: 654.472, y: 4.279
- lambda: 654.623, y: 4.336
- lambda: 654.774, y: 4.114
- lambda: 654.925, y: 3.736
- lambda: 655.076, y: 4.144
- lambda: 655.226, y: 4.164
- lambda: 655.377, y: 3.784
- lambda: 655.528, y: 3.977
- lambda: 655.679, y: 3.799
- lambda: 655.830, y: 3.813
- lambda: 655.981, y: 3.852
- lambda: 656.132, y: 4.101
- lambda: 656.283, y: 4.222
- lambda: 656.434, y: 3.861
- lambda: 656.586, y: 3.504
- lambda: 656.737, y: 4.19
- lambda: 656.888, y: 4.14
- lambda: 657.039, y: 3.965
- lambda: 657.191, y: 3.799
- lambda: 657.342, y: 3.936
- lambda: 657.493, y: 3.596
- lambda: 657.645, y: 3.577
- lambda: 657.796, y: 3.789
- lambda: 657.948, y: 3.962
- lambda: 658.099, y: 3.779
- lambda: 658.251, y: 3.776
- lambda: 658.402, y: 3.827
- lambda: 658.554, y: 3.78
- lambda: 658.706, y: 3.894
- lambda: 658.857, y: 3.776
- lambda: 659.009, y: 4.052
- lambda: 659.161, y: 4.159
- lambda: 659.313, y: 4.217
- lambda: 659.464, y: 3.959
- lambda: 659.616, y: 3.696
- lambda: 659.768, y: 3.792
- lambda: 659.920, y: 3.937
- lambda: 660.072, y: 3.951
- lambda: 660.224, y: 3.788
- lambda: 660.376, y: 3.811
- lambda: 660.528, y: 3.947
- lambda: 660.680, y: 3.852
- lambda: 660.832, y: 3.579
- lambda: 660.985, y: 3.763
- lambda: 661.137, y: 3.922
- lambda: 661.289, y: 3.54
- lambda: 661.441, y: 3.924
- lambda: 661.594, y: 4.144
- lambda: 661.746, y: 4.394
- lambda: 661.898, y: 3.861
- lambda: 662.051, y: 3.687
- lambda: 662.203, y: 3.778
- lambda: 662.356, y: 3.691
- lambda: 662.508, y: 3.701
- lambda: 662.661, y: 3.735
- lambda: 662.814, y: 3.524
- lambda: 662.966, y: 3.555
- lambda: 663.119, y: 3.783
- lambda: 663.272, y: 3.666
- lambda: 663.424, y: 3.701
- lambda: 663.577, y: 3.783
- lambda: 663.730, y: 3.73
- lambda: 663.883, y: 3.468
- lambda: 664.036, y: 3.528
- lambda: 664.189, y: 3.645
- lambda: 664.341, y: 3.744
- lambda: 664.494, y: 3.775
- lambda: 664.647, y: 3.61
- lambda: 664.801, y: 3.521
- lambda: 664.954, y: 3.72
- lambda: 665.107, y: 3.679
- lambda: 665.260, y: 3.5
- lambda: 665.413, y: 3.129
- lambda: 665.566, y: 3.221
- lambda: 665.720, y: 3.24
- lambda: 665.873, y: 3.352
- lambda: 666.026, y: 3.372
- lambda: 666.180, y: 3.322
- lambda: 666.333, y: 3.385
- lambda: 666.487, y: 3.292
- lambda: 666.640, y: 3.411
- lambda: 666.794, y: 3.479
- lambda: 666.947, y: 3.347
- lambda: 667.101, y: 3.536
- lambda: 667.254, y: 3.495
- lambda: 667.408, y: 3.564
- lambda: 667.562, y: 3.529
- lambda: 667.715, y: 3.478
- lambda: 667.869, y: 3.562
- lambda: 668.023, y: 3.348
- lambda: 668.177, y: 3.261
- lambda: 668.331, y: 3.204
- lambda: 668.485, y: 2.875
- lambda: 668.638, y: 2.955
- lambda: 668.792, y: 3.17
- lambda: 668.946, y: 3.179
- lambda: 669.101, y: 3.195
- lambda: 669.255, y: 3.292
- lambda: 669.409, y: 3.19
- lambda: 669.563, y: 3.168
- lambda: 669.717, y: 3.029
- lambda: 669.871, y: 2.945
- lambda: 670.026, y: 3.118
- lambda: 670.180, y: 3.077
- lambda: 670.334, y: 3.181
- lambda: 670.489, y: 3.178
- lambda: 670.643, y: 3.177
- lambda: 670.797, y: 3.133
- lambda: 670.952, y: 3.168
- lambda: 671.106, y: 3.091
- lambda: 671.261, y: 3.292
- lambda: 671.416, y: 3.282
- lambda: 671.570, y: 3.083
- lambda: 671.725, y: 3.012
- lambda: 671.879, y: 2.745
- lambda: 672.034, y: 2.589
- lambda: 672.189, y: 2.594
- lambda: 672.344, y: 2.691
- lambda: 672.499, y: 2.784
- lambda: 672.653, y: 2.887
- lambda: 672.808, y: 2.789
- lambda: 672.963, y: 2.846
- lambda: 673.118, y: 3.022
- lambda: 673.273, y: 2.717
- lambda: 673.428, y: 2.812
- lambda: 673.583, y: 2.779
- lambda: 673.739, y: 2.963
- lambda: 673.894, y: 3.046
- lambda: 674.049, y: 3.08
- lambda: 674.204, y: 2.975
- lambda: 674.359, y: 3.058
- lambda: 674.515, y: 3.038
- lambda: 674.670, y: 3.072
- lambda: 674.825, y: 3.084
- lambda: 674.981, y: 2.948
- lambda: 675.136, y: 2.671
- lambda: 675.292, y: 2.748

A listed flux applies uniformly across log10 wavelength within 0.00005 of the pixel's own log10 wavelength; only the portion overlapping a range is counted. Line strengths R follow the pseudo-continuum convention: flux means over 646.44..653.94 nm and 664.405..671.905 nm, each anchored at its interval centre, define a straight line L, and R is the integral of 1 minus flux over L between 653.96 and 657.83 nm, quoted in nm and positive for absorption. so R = -0.31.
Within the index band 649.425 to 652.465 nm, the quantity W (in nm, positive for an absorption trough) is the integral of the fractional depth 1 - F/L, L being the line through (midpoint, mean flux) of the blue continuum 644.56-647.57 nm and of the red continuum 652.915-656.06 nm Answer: 0.07 nm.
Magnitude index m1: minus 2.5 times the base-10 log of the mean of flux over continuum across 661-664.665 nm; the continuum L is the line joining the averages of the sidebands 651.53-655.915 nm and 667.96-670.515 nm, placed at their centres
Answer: -0.07 mag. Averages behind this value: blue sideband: 4.09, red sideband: 3.14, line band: 3.75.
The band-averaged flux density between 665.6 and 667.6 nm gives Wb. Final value 3.4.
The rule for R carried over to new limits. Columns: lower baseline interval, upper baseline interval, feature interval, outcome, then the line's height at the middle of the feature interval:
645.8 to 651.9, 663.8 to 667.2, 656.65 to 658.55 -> -0.12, 3.62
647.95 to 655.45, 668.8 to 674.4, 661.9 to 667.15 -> -0.33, 3.34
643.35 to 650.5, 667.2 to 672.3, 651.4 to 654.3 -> -0.48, 3.54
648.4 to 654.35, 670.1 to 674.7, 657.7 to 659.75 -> -0.17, 3.59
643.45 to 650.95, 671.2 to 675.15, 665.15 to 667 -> -0.13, 3.13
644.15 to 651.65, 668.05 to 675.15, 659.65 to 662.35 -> -0.42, 3.34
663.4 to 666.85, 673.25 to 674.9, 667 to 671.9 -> 0.06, 3.25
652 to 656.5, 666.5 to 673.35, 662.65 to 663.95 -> -0.05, 3.53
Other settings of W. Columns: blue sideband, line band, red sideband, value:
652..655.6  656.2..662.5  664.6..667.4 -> -0.116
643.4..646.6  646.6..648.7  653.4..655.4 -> -0.059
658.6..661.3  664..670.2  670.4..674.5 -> -0.005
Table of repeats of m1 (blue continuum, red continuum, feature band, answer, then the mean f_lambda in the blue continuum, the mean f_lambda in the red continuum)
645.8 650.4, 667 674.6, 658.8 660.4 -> -0.16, 3.72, 3.09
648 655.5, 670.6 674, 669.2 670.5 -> -0.03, 3.95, 2.93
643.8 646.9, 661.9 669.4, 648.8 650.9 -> -0.03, 3.59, 3.47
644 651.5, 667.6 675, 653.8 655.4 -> -0.18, 3.72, 3.05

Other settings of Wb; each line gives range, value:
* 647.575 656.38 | 3.95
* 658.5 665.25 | 3.79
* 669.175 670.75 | 3.14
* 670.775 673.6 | 2.91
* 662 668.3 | 3.53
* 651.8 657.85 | 4.03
